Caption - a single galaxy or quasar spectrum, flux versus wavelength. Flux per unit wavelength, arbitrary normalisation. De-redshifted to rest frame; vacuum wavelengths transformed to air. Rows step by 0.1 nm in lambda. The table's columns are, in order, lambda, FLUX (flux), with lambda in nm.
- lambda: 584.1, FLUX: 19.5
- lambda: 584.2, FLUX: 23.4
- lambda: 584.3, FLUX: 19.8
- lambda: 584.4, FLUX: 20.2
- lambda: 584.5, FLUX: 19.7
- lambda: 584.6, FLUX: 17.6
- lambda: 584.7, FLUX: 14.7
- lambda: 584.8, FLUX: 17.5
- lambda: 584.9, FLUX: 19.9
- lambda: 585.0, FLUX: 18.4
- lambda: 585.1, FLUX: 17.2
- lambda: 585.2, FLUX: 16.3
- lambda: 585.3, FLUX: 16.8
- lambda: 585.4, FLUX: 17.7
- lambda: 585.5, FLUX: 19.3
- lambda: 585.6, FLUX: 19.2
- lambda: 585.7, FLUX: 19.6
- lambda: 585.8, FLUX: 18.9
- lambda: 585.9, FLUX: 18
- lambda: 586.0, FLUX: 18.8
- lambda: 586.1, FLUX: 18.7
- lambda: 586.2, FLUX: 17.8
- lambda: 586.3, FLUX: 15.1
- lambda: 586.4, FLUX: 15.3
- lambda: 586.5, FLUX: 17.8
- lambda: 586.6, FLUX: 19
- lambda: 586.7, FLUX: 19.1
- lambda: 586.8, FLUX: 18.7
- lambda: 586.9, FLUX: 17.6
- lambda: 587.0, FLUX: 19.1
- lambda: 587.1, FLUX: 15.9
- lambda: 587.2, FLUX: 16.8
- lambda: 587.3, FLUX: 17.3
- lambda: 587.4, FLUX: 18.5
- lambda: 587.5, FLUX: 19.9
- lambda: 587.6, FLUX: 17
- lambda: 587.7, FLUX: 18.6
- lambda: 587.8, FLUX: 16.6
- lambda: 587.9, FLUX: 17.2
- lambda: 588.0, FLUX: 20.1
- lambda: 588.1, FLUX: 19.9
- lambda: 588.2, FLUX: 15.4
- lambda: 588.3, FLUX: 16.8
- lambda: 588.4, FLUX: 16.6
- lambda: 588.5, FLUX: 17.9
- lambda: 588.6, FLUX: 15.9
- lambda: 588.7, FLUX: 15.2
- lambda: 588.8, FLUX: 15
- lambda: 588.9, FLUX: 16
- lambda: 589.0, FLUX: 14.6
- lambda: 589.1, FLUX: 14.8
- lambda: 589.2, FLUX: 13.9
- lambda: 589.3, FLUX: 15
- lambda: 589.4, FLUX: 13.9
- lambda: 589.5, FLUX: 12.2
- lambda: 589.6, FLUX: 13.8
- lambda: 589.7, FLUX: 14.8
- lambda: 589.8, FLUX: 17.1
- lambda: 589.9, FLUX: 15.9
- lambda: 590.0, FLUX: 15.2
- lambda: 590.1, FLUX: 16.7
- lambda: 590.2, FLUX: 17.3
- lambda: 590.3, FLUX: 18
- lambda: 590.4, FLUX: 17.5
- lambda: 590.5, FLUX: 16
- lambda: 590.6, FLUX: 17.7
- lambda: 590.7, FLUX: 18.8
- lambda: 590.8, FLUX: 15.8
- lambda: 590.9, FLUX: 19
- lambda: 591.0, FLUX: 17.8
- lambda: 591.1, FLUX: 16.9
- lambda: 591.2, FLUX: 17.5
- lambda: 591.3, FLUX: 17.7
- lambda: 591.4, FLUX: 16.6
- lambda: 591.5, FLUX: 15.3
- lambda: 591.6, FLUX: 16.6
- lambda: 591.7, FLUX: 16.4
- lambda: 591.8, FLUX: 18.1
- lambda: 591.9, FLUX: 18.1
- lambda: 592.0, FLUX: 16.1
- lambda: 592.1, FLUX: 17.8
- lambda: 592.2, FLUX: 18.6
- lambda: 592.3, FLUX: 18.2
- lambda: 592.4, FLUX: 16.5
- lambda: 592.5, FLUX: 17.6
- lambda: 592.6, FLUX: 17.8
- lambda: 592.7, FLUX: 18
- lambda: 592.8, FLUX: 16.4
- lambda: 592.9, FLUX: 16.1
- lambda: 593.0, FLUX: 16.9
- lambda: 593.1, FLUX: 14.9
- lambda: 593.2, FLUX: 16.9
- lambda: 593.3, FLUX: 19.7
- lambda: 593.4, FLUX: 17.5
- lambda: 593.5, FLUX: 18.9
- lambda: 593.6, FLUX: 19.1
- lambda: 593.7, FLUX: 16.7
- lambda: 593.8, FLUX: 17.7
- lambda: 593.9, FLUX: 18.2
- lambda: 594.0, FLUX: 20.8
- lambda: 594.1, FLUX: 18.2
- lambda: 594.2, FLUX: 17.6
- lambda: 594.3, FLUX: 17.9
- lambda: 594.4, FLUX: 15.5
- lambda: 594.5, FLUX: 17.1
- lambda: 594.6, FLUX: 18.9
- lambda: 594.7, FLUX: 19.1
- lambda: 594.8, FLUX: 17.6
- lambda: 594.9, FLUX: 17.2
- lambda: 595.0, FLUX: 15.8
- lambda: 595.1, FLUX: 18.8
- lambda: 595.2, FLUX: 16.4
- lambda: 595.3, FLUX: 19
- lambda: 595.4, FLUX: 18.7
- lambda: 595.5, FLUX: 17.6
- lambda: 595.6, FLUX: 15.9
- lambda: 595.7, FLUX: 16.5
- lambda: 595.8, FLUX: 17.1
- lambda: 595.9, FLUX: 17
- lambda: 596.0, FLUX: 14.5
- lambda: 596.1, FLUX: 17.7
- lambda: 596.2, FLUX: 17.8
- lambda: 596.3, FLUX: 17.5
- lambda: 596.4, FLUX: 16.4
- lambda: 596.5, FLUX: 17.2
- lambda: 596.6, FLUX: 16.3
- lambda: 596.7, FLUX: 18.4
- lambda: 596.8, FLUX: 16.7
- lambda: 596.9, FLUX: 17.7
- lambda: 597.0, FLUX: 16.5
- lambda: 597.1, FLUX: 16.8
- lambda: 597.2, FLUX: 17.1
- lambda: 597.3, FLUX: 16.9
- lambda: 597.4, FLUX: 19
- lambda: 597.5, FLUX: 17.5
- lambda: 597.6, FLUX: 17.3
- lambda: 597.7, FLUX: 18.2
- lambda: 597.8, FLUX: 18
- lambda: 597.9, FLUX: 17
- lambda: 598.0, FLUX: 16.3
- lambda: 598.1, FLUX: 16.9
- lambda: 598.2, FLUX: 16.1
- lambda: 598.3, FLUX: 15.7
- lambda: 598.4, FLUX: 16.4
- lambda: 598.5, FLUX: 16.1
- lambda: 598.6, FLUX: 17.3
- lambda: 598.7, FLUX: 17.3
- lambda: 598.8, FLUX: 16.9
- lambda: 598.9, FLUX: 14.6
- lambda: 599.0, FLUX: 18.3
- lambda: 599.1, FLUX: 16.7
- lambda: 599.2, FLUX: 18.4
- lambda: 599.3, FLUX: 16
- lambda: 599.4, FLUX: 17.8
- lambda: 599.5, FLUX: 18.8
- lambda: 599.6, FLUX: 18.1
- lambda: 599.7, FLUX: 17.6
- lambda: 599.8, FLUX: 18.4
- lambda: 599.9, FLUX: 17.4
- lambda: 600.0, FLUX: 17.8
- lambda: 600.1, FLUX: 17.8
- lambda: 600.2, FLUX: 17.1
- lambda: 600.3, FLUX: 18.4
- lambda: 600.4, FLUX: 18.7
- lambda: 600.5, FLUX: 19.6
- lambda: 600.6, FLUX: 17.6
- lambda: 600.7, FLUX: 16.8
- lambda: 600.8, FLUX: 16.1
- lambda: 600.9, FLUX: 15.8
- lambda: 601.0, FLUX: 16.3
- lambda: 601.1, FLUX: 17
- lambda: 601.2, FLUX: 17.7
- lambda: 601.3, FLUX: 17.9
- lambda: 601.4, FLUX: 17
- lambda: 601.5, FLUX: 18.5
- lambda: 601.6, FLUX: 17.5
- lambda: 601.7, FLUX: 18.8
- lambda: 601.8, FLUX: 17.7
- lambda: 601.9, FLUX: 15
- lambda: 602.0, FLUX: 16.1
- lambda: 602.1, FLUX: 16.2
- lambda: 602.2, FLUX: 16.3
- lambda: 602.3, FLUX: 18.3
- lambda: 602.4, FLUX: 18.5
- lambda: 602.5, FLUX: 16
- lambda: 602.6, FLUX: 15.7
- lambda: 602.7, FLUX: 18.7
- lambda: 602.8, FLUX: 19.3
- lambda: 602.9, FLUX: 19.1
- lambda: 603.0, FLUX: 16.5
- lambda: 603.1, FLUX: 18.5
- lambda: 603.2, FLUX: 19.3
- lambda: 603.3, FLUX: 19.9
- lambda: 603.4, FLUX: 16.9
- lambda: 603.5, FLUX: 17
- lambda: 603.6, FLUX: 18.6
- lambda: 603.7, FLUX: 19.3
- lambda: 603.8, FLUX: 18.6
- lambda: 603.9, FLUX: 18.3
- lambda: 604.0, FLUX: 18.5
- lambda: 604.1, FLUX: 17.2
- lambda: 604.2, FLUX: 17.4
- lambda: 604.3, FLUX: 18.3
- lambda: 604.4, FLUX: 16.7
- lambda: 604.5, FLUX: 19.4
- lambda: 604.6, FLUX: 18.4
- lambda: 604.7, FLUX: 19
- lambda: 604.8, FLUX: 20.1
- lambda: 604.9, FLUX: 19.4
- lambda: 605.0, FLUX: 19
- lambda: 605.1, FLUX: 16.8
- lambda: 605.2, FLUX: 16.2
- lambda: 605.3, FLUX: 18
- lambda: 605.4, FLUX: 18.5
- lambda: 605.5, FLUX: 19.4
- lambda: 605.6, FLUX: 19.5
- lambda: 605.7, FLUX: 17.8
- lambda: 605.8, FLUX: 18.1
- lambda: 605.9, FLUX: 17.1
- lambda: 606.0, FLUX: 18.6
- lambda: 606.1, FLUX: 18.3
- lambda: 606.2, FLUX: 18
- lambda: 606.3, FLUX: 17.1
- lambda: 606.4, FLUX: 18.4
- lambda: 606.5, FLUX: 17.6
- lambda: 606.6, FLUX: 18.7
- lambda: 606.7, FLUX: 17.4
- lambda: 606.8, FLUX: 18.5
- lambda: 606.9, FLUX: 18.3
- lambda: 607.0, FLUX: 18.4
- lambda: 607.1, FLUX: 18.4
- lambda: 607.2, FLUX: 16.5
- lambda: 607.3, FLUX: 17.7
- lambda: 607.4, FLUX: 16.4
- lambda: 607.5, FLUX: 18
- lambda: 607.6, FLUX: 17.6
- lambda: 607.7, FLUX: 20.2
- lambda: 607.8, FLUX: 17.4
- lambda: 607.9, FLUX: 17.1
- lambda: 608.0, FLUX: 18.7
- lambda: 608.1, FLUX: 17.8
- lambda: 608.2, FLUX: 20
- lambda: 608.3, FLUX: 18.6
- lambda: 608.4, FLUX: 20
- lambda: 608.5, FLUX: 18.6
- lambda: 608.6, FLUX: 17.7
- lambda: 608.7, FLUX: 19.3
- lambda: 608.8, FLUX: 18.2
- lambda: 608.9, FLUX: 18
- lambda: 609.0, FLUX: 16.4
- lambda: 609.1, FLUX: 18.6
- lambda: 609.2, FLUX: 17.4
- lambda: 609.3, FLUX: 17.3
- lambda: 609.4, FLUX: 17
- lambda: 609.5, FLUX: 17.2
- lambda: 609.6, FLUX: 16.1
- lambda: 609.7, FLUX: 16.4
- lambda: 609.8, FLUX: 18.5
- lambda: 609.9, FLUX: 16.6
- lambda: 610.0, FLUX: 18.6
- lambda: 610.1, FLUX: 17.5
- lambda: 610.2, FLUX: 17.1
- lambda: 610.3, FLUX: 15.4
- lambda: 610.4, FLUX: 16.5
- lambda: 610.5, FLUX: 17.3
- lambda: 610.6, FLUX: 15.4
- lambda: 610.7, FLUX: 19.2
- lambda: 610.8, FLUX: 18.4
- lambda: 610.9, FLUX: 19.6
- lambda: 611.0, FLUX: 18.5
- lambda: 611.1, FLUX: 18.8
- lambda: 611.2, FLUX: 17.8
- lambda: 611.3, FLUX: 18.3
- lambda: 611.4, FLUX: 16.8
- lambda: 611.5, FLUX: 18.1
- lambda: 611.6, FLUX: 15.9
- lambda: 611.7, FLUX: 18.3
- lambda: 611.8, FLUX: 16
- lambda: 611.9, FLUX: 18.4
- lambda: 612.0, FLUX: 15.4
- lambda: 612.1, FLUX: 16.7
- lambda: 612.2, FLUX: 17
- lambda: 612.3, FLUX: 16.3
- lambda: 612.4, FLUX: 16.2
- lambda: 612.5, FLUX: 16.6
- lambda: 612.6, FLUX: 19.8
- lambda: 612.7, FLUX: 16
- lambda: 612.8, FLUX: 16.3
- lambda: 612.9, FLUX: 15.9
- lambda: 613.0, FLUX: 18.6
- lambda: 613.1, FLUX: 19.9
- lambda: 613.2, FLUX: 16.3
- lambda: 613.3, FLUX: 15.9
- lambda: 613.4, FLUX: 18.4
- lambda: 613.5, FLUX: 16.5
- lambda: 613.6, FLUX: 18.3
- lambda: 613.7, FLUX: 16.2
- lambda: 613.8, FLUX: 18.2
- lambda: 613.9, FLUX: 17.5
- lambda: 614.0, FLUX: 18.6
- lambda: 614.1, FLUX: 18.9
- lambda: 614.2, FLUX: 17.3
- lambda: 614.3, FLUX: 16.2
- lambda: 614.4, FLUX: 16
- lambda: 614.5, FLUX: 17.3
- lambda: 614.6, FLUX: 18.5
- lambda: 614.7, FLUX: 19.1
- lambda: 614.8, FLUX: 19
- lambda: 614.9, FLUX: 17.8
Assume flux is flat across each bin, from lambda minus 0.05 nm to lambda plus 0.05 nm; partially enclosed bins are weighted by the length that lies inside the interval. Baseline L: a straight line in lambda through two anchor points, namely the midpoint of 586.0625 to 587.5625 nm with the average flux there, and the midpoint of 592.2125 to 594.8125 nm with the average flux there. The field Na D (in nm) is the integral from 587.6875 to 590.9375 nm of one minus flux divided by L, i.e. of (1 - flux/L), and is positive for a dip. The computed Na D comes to 0.26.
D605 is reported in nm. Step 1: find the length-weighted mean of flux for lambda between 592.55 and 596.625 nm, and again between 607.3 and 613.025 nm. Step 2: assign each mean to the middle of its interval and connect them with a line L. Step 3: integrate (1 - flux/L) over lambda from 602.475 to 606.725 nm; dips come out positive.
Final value -0.16 nm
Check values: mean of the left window 17.4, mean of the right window 17.6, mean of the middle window 18.2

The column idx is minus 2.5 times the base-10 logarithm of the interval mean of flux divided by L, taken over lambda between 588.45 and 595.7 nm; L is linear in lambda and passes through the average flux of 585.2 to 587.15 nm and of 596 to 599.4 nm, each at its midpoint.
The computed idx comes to 0.03 mag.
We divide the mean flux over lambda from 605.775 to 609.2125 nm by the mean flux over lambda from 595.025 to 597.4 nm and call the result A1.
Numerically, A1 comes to 1.05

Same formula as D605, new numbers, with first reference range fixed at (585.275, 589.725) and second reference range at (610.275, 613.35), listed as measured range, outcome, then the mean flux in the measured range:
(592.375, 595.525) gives -0.10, 17.7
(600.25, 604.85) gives -0.16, 17.8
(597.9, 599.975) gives 0.01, 17.1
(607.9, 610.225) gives -0.08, 17.9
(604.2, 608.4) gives -0.23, 18.2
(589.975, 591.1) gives -0.01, 17.3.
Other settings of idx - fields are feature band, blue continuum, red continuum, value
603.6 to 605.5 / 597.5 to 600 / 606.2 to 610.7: -0.05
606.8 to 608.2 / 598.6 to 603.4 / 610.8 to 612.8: -0.03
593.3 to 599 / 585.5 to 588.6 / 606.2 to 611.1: 0.03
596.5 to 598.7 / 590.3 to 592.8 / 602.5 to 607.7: 0.04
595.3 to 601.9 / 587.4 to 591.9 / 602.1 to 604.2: 0.02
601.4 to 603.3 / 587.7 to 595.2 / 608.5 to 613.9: -0.02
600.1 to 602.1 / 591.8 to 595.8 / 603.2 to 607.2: 0.04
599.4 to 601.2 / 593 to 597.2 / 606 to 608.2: 0.00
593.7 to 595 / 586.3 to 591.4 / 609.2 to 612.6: -0.06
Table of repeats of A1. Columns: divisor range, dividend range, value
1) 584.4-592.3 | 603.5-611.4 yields 1.05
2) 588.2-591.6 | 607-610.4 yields 1.10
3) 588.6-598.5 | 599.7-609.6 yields 1.06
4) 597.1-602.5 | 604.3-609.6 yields 1.05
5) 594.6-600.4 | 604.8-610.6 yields 1.03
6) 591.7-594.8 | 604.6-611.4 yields 1.02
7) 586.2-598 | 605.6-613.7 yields 1.03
